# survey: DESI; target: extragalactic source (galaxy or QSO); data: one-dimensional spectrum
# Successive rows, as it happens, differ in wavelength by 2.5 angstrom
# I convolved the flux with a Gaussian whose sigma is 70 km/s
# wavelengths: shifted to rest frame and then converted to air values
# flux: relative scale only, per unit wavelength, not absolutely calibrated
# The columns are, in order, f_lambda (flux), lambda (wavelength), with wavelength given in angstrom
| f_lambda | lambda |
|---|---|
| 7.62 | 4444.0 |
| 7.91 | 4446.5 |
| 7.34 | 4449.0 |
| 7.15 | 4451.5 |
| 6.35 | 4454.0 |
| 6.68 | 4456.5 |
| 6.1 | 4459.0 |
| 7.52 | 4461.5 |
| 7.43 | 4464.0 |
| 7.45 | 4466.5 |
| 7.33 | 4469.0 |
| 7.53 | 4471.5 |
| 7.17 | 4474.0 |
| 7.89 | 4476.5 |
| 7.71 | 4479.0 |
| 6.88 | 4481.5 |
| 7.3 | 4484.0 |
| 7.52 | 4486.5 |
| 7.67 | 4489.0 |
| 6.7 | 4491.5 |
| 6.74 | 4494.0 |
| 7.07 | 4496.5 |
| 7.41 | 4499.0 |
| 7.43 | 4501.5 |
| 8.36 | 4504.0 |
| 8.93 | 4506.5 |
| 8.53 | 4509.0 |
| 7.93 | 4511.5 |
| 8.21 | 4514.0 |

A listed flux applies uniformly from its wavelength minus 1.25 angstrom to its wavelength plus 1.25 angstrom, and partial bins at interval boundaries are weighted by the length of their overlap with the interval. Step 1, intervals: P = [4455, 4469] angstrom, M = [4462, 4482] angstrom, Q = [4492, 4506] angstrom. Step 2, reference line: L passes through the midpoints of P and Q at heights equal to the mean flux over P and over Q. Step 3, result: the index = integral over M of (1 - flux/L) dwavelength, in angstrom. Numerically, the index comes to -0.8 angstrom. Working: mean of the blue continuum 7.05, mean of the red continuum 7.45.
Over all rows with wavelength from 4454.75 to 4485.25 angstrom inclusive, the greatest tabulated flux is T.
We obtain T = 7.89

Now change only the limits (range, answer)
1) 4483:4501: 7.67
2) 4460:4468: 7.52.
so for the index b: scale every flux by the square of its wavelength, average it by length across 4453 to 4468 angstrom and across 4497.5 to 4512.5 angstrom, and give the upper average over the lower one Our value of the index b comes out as 1.19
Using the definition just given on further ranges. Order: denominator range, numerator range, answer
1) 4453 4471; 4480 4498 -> 1.03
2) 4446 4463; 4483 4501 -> 1.05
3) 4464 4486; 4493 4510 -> 1.06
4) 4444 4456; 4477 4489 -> 1.05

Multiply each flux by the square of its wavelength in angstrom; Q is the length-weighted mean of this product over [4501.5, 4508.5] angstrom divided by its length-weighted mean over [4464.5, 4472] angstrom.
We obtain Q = 1.2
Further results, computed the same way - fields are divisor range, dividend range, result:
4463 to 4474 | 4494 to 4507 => 1.05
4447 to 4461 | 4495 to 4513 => 1.19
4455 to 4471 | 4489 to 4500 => 1.01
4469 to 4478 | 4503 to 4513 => 1.14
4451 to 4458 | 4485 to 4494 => 1.10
